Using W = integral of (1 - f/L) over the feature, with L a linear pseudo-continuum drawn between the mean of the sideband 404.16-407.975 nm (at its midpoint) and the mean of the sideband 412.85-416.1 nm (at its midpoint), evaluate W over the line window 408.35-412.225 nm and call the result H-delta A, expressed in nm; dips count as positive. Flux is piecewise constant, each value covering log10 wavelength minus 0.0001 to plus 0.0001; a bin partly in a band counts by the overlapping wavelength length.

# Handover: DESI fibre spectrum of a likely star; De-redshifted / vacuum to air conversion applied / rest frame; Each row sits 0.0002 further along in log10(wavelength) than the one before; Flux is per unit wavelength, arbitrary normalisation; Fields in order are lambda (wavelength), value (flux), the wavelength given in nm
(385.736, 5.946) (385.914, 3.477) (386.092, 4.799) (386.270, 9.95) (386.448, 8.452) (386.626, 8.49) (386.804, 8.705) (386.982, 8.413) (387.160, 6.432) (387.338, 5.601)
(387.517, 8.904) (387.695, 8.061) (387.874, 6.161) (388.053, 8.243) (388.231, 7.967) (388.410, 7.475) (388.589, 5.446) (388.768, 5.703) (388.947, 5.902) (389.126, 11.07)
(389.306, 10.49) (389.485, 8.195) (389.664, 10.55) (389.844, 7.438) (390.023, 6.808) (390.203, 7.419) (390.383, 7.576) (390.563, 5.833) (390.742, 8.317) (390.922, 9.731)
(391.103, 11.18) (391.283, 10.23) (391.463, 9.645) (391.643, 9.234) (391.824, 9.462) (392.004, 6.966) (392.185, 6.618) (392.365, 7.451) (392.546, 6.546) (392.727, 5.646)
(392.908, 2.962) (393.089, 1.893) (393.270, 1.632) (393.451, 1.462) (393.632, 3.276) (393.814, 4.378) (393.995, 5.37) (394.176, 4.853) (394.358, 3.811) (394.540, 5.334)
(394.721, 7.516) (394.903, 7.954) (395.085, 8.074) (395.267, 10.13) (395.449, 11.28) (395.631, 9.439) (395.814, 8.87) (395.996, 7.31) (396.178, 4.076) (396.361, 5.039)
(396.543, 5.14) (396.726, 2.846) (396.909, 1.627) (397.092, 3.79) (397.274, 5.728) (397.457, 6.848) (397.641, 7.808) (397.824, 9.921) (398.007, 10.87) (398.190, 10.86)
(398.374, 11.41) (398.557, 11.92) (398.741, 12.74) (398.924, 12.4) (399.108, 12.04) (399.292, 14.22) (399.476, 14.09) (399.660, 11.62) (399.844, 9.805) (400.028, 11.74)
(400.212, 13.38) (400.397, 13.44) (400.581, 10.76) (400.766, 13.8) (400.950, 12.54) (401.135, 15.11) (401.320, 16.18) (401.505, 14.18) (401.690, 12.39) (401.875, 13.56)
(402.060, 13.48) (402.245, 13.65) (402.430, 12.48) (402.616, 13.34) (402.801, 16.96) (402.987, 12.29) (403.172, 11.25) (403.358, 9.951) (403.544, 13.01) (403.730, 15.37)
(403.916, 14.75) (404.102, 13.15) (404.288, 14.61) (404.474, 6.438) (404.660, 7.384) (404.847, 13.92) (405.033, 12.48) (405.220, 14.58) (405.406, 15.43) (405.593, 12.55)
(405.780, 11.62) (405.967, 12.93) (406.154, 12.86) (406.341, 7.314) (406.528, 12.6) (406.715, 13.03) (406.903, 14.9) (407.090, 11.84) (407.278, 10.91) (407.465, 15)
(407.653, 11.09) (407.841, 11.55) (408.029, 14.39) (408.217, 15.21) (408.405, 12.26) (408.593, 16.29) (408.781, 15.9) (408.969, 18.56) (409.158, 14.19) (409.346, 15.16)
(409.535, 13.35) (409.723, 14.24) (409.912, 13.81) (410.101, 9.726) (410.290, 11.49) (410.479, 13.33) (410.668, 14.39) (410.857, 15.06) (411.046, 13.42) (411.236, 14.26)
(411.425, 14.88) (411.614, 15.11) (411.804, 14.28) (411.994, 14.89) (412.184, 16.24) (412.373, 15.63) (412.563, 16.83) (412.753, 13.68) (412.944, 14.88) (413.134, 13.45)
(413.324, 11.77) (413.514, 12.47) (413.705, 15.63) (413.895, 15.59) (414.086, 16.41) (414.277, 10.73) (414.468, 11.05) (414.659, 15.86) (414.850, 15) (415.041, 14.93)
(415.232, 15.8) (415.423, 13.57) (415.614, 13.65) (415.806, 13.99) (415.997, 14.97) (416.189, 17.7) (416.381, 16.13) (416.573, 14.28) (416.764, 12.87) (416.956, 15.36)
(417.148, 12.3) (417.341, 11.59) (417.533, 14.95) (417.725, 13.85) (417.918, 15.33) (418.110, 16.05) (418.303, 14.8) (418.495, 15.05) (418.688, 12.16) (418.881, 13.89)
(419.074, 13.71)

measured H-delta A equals -0.35 nm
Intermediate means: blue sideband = 12.2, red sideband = 14.1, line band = 14.3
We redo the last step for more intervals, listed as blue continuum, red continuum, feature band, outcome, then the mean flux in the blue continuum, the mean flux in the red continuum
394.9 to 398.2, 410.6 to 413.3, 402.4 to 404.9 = -0.44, 7.13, 14.7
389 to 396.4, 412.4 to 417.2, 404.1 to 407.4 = -0.21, 7.1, 14.4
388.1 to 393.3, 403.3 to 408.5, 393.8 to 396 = 0.39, 7.5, 12.6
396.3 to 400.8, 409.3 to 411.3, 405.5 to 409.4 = -0.24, 9.74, 13.4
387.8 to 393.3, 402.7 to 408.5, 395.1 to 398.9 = 0.68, 7.48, 12.6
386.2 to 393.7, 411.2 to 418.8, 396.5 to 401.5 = -0.29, 7.32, 14.4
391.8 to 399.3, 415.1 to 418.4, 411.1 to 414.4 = -0.34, 6.99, 14.5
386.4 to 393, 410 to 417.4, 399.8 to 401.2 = -0.25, 7.81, 14.2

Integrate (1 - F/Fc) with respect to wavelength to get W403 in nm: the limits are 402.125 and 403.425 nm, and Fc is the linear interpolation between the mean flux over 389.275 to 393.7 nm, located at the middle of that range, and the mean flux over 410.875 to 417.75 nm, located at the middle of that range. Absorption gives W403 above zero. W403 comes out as -0.27 nm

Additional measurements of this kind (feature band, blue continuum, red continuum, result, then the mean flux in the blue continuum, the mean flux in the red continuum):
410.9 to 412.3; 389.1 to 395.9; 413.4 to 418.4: -0.178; 7.19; 14.4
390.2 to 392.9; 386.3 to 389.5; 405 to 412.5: 0.249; 7.79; 13.7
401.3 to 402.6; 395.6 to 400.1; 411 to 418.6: -0.422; 8.87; 14.5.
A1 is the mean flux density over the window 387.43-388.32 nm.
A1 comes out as 7.87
